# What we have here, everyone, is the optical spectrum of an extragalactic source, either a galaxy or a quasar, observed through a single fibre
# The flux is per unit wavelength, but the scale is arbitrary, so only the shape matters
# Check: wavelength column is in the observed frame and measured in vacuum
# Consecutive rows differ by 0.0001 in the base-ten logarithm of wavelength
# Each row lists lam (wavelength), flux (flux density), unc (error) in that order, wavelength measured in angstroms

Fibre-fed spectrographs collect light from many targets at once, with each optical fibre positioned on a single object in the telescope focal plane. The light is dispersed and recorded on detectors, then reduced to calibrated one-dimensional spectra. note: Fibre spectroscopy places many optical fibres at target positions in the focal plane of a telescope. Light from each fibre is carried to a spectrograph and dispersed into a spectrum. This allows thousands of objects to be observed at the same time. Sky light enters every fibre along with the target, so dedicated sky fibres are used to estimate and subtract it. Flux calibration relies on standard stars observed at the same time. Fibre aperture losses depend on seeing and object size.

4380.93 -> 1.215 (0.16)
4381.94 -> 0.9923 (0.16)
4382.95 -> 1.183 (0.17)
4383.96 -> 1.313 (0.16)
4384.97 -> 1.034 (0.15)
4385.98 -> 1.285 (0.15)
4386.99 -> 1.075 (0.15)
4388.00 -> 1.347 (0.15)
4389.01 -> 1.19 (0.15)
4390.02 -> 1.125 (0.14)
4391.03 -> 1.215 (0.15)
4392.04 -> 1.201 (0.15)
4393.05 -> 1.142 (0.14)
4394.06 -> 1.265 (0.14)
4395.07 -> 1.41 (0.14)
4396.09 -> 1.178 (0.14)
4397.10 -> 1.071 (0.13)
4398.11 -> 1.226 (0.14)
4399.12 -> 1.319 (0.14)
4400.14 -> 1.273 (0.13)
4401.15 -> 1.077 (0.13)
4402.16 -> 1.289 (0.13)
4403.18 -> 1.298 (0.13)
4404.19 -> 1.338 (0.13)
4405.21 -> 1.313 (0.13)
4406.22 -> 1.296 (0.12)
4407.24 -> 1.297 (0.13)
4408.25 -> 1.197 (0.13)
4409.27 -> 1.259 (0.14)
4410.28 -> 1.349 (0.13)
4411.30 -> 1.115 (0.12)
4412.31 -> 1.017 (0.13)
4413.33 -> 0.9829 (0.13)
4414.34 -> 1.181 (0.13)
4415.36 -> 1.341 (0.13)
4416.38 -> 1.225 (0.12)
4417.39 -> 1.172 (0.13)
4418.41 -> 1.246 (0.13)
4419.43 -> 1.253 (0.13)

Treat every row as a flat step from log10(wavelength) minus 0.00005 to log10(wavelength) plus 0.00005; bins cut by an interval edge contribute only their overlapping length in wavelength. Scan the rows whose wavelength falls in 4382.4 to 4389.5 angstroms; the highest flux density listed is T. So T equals 1.347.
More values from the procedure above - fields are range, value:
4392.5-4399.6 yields 1.41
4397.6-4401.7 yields 1.319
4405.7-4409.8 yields 1.297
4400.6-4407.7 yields 1.338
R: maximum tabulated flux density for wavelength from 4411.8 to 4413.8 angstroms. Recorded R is 1.017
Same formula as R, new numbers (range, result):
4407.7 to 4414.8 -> 1.349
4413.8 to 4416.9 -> 1.341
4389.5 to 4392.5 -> 1.215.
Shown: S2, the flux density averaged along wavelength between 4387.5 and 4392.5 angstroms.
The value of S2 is 1.22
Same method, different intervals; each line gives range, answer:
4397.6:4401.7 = 1.23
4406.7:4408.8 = 1.24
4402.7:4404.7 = 1.32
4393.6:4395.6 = 1.33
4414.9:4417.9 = 1.25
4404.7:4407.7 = 1.3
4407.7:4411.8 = 1.23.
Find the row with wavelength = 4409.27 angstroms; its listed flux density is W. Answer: 1.259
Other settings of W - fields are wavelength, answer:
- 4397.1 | 1.071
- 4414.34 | 1.181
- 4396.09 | 1.178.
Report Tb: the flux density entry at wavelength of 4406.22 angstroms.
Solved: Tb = 1.296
